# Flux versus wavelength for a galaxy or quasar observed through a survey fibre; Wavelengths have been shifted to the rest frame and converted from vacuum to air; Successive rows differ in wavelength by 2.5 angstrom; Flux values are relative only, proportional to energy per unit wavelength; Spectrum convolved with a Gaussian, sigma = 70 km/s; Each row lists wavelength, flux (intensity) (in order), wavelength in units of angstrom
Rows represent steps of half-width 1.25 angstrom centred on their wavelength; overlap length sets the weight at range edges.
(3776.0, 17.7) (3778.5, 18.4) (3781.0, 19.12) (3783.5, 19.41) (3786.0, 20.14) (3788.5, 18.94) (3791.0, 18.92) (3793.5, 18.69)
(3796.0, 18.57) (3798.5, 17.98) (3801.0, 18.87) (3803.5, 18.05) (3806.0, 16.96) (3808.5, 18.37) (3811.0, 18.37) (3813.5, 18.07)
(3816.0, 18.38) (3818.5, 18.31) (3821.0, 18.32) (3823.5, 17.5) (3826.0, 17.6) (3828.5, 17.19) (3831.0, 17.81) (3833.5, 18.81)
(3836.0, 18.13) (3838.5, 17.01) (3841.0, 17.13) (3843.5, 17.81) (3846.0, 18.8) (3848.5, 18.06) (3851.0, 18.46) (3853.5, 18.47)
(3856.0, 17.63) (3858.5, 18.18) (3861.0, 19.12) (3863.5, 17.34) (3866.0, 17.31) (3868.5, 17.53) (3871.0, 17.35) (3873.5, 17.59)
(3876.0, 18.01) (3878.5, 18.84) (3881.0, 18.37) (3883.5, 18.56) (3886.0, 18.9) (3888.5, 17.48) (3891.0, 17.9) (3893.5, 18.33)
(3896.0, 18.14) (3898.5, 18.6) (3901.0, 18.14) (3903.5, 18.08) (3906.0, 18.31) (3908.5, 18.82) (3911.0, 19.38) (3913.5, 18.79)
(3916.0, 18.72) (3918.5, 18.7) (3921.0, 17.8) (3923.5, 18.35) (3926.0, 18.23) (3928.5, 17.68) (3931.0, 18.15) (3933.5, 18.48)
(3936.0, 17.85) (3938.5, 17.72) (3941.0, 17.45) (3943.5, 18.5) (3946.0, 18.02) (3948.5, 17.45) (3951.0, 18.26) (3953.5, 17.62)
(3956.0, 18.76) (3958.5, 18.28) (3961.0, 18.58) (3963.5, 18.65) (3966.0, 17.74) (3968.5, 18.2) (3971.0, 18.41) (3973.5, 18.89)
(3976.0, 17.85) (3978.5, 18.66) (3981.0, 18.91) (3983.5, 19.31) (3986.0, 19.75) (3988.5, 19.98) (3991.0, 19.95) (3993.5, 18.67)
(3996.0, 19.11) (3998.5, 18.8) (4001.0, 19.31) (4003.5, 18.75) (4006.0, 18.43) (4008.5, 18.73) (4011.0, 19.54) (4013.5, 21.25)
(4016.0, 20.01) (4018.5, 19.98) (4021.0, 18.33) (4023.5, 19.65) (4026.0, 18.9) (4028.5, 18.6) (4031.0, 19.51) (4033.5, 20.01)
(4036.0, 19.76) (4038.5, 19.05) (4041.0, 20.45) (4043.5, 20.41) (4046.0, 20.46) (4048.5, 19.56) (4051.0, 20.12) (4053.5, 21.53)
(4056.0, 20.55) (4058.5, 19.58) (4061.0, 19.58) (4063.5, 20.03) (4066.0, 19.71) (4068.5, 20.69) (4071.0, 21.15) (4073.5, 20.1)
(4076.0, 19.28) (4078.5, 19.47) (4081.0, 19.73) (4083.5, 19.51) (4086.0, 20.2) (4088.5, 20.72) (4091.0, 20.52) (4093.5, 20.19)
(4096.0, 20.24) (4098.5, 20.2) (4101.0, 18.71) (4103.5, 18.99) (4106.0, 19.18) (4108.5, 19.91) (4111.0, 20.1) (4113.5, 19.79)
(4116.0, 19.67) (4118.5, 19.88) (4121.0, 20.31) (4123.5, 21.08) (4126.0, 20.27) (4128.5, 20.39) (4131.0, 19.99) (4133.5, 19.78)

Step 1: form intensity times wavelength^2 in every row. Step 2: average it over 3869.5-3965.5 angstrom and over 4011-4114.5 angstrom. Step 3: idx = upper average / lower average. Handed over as 1.2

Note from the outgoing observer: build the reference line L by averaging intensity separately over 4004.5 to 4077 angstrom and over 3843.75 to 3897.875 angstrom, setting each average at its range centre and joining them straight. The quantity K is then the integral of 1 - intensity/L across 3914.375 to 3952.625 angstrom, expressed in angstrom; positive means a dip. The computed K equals 1.3 angstrom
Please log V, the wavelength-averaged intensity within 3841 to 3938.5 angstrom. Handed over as 18.2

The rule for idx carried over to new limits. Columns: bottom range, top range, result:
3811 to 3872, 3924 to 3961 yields 1.06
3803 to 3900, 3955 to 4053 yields 1.15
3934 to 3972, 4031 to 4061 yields 1.16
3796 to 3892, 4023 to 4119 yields 1.24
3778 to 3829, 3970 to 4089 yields 1.20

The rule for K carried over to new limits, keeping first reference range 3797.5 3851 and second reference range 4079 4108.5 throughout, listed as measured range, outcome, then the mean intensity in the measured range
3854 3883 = 0.5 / 18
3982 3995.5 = -0.3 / 19.5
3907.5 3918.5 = -0.2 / 18.9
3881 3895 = 0.1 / 18.2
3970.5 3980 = 0.3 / 18.5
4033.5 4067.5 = -0.9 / 20.1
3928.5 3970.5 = 1.7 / 18.1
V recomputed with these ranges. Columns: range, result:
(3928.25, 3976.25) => 18.1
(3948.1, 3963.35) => 18.2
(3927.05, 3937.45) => 18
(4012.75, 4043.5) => 19.6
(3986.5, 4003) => 19.3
